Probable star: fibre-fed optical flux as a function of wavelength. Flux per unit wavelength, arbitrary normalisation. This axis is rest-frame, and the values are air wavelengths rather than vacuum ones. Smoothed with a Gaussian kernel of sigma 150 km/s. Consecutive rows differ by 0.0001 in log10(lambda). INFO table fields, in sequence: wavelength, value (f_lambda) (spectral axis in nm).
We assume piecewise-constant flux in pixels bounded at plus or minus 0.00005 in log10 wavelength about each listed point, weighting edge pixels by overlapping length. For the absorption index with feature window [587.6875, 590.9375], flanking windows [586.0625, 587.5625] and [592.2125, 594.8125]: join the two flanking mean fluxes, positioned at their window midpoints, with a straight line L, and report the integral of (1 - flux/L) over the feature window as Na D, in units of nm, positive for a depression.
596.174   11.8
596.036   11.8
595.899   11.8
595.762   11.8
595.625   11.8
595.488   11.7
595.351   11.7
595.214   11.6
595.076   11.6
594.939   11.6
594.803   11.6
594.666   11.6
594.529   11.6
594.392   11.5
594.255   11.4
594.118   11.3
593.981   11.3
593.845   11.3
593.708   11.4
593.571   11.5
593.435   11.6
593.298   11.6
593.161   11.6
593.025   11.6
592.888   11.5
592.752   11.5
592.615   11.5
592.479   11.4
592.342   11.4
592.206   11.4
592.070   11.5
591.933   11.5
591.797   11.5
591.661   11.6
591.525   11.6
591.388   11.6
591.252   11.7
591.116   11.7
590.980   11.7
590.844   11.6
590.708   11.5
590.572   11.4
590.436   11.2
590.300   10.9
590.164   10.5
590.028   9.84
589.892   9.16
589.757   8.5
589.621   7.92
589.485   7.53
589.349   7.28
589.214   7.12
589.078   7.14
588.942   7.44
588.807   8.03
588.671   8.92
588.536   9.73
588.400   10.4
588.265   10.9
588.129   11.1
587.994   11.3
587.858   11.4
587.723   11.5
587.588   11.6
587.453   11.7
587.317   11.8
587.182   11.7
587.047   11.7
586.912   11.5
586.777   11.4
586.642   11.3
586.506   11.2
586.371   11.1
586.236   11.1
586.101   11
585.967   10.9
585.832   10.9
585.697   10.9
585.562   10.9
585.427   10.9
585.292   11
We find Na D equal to 0.50 nm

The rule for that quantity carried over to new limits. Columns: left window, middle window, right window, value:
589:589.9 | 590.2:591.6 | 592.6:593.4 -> -0.33 nm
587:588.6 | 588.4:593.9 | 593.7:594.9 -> 0.42 nm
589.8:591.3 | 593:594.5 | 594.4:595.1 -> 0.00 nm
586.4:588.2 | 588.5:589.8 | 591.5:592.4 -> 0.40 nm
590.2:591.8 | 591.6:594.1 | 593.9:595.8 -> 0.01 nm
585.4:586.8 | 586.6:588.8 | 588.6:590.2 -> -0.30 nm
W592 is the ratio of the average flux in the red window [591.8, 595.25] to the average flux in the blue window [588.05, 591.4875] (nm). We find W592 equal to 1.17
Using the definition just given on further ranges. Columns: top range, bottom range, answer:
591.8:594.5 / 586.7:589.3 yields 1.11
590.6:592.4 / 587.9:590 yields 1.30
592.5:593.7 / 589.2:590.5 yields 1.27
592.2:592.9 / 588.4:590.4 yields 1.32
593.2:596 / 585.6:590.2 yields 1.14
